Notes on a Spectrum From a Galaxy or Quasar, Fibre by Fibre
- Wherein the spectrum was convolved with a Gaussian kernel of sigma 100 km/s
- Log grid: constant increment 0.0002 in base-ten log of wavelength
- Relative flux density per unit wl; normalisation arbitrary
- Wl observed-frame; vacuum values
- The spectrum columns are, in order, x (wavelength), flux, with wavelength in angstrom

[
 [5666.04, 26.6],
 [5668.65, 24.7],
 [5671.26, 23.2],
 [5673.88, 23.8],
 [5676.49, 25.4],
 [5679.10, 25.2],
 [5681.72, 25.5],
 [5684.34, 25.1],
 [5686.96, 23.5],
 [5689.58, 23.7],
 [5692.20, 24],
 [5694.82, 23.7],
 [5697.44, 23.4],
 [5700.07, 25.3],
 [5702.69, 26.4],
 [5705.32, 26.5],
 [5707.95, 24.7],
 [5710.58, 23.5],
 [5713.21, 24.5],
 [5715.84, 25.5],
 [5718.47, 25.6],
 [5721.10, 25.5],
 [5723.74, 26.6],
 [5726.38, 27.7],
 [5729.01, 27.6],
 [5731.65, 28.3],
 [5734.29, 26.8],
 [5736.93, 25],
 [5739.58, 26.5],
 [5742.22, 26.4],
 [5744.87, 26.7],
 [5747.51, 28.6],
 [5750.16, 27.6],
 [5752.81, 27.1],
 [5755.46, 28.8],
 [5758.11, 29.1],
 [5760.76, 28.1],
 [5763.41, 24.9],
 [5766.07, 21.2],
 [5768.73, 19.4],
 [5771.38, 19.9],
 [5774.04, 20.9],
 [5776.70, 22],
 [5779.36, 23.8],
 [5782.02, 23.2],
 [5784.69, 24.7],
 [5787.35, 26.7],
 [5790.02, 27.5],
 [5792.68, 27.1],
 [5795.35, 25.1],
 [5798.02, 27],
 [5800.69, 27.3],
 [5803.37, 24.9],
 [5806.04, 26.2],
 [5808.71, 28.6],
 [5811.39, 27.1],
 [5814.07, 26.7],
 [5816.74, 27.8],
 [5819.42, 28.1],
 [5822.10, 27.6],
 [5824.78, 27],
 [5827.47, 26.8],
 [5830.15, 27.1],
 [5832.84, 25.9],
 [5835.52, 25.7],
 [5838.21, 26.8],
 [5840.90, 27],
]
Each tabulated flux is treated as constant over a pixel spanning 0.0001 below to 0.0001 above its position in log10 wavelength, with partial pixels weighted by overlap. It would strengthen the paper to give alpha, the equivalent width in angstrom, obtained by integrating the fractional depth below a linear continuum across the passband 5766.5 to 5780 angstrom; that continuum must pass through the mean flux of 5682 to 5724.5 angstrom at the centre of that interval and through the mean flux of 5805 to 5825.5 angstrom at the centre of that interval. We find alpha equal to 2.75 angstrom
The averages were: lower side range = 24.8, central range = 21.1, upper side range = 27.4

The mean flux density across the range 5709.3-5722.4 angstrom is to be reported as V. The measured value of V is 24.9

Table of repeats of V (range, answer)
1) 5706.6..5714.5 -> 24.2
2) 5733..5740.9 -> 26.1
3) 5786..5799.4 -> 26.7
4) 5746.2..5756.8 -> 28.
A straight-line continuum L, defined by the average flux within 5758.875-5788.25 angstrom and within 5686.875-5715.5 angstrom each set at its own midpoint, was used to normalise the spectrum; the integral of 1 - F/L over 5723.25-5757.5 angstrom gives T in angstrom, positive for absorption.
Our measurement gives -4.9 angstrom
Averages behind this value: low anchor 24.6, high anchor 23.2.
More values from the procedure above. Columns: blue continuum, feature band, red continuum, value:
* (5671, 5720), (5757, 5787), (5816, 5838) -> 3.0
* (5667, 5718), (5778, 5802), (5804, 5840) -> 0.5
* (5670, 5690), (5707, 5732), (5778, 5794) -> -1.0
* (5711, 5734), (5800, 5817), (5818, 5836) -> 0.0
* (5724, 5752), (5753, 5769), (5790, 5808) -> 0.7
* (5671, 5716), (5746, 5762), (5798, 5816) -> -1.5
